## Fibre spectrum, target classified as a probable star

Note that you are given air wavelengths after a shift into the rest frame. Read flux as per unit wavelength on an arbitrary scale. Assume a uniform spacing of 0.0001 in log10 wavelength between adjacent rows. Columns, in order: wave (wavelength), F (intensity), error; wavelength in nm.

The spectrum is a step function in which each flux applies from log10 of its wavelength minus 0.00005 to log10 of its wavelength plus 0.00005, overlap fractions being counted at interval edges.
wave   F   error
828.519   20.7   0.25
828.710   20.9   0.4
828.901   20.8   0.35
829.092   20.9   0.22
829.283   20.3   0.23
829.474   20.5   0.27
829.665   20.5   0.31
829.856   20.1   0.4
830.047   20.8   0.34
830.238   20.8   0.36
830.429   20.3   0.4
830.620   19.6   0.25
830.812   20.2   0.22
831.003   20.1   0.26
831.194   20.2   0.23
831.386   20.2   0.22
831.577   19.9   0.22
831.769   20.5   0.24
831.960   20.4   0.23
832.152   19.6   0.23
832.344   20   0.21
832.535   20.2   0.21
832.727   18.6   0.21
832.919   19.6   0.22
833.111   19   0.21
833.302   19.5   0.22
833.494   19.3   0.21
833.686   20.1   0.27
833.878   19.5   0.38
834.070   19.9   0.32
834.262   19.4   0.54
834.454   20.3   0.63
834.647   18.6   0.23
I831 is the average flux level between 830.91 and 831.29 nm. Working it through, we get 20.2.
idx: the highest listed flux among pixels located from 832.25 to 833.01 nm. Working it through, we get 20.2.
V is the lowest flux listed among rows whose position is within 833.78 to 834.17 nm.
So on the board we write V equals 19.5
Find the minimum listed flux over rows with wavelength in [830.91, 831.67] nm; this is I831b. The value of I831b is 19.9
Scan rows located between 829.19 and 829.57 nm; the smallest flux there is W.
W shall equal 20.3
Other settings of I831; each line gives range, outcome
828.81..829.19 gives 20.8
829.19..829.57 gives 20.4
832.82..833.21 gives 19.3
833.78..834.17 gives 19.7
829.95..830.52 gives 20.7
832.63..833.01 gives 19.1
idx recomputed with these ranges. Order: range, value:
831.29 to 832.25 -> 20.5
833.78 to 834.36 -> 19.9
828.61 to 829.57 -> 20.9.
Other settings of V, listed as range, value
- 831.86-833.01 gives 18.6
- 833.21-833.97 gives 19.3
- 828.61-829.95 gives 20.1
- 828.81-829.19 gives 20.8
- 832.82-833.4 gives 19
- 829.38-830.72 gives 19.6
